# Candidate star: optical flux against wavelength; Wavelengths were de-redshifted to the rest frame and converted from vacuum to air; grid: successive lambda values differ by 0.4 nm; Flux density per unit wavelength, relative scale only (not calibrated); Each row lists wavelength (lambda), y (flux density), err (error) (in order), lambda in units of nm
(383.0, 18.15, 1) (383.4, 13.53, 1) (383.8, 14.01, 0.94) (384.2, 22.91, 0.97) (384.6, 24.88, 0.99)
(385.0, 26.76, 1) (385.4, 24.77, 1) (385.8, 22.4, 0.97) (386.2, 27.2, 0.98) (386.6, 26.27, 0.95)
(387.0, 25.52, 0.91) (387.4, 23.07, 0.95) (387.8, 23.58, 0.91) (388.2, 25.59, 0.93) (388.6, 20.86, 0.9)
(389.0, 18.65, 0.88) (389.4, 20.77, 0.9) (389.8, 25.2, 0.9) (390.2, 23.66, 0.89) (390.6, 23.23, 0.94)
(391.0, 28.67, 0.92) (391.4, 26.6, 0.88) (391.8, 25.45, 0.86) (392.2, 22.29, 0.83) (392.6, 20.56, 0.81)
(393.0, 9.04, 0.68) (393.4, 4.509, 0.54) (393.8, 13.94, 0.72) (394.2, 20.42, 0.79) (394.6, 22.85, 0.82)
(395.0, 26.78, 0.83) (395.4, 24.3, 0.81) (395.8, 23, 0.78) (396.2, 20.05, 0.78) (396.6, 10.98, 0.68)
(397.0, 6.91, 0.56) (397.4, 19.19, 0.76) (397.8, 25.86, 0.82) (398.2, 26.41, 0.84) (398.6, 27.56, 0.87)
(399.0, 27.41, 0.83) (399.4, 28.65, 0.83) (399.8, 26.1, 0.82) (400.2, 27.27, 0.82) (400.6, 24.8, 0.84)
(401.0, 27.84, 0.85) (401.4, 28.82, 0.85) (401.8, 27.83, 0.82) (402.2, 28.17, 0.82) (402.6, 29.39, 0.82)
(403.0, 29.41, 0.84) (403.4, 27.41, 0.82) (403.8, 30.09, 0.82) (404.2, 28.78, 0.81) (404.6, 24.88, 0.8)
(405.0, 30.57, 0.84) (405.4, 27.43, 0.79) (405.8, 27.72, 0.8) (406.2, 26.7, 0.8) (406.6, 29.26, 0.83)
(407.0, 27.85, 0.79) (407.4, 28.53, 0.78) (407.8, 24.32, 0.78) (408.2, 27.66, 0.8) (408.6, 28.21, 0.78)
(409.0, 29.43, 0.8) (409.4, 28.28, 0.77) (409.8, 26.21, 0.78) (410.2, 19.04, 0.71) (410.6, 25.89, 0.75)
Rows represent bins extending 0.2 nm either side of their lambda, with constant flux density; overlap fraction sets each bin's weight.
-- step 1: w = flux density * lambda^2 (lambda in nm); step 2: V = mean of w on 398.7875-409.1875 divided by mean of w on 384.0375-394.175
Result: 1.35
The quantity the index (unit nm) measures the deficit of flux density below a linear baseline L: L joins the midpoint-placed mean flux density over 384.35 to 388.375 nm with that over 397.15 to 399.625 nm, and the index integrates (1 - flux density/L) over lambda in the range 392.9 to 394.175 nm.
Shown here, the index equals 0.73 nm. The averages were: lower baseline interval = 25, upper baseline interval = 25.5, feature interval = 10.7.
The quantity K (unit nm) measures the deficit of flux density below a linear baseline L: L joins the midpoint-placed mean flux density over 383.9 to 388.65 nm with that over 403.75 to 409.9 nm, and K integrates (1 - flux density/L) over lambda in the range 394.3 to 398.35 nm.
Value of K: 0.86 nm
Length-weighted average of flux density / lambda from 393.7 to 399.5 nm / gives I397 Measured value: 21.6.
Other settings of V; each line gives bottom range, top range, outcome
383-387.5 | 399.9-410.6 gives 1.34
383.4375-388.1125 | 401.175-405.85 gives 1.32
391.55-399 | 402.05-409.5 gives 1.50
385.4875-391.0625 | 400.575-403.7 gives 1.27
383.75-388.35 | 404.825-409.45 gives 1.28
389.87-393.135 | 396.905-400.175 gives 1.10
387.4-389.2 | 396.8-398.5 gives 0.95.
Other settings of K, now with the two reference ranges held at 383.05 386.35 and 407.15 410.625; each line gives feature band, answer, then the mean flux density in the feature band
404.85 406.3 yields -0.13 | 28.1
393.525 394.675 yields 0.29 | 17.7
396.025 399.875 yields 0.41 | 21.8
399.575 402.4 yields -0.27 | 27.3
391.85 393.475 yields 0.52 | 15.9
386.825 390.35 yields -0.07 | 23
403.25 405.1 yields -0.20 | 28.3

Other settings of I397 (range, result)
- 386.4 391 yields 23.5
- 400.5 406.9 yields 28.1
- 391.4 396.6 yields 19.4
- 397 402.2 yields 25.8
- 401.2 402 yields 28.3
